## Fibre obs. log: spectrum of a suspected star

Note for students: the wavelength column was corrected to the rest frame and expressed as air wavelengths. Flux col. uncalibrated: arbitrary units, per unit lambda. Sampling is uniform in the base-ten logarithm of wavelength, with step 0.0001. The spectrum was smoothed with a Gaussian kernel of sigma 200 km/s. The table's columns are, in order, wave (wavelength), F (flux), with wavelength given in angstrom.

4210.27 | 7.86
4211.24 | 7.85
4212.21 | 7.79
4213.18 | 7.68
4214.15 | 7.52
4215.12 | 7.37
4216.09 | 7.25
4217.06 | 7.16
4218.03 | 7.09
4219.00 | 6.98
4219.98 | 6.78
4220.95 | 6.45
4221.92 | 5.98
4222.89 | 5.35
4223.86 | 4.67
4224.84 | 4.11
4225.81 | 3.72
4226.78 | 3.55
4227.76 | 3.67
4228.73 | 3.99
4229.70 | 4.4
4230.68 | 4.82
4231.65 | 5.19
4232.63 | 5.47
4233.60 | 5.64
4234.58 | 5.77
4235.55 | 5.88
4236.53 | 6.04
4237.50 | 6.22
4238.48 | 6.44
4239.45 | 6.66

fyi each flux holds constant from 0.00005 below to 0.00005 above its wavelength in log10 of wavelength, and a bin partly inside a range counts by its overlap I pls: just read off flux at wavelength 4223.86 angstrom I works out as 4.67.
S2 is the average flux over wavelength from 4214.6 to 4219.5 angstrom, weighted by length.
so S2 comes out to 7.17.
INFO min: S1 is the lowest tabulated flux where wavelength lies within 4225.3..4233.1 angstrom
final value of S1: 3.55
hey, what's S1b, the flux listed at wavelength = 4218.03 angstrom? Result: 7.09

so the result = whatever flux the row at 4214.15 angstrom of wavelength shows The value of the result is 7.52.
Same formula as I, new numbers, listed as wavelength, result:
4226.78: 3.55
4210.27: 7.86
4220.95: 6.45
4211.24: 7.85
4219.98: 6.78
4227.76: 3.67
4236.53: 6.04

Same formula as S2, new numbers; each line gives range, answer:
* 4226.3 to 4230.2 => 3.9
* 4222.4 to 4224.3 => 5.03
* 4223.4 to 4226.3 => 4.16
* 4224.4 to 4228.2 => 3.76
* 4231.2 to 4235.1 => 5.52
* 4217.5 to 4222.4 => 6.66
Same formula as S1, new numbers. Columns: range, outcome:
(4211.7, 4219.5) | 6.98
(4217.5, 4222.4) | 5.98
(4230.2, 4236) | 4.82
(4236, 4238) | 6.04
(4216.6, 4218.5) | 7.09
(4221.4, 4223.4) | 5.35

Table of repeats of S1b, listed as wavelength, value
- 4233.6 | 5.64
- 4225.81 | 3.72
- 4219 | 6.98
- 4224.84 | 4.11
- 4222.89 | 5.35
